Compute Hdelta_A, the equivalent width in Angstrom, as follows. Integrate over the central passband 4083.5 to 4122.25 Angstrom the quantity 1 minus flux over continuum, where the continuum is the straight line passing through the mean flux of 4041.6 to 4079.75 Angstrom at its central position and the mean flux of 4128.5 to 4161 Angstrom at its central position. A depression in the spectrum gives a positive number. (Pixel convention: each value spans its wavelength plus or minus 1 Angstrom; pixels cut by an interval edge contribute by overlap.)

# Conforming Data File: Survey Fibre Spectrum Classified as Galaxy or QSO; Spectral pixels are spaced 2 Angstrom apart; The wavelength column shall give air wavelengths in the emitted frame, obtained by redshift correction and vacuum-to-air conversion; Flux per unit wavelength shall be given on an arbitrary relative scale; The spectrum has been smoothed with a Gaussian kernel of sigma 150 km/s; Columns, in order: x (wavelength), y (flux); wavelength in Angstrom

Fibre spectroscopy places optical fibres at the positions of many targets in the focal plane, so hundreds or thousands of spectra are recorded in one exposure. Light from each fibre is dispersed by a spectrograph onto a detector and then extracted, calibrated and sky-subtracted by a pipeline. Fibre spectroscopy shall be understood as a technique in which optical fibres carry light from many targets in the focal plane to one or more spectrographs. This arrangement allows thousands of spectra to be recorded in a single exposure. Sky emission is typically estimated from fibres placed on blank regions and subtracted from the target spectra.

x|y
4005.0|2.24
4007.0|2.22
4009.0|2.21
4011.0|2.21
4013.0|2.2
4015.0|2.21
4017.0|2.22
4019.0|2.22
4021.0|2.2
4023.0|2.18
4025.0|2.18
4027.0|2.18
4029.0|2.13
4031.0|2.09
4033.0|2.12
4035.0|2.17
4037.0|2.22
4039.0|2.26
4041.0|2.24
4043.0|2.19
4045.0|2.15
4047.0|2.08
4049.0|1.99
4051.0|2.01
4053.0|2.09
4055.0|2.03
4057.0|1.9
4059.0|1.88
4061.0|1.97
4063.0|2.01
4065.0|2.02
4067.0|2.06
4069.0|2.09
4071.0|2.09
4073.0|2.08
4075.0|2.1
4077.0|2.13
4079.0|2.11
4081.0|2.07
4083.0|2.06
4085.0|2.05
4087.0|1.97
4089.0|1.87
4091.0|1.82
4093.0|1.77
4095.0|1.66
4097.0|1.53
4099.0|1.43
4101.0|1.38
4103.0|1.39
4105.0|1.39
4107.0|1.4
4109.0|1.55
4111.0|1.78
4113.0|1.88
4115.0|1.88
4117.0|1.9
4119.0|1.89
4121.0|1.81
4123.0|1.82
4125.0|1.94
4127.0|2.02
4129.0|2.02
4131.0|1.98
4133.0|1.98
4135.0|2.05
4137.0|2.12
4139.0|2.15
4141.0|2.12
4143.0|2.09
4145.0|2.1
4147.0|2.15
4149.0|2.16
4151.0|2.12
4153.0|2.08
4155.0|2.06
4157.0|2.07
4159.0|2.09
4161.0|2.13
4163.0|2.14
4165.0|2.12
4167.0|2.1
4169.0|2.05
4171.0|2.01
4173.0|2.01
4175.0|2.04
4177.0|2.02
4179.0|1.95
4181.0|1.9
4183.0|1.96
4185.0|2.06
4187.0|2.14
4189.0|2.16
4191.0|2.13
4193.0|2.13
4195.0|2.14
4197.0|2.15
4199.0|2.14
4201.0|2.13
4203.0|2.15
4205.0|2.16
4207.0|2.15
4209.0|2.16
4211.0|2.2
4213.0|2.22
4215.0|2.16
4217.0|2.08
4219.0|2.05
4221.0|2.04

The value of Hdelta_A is 6.8 Angstrom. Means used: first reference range 2.05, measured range 1.71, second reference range 2.09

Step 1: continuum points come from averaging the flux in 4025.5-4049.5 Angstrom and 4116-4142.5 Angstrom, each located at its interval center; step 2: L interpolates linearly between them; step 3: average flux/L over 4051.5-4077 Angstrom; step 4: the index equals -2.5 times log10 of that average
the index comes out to 0.04 mag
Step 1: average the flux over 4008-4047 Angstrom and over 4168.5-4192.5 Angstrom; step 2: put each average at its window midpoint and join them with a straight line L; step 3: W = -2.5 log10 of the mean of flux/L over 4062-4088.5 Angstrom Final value 0.041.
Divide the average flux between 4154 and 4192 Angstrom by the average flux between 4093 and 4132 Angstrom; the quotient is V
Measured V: 1.20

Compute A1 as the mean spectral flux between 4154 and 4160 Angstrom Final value 2.07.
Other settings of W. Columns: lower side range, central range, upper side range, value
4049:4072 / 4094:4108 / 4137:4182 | 0.37 mag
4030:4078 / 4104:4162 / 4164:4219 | 0.07 mag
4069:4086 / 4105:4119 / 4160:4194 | 0.21 mag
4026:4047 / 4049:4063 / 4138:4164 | 0.09 mag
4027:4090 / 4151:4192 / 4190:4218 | 0.04 mag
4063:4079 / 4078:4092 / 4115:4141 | 0.03 mag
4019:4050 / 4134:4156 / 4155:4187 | -0.02 mag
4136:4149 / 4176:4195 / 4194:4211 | 0.05 mag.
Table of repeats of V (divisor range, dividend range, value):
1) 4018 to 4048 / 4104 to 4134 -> 0.84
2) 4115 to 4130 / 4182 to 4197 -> 1.10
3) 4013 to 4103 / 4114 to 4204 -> 1.01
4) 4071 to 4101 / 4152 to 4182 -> 1.08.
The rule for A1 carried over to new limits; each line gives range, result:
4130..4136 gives 2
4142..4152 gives 2.12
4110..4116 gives 1.85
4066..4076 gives 2.08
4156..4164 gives 2.11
